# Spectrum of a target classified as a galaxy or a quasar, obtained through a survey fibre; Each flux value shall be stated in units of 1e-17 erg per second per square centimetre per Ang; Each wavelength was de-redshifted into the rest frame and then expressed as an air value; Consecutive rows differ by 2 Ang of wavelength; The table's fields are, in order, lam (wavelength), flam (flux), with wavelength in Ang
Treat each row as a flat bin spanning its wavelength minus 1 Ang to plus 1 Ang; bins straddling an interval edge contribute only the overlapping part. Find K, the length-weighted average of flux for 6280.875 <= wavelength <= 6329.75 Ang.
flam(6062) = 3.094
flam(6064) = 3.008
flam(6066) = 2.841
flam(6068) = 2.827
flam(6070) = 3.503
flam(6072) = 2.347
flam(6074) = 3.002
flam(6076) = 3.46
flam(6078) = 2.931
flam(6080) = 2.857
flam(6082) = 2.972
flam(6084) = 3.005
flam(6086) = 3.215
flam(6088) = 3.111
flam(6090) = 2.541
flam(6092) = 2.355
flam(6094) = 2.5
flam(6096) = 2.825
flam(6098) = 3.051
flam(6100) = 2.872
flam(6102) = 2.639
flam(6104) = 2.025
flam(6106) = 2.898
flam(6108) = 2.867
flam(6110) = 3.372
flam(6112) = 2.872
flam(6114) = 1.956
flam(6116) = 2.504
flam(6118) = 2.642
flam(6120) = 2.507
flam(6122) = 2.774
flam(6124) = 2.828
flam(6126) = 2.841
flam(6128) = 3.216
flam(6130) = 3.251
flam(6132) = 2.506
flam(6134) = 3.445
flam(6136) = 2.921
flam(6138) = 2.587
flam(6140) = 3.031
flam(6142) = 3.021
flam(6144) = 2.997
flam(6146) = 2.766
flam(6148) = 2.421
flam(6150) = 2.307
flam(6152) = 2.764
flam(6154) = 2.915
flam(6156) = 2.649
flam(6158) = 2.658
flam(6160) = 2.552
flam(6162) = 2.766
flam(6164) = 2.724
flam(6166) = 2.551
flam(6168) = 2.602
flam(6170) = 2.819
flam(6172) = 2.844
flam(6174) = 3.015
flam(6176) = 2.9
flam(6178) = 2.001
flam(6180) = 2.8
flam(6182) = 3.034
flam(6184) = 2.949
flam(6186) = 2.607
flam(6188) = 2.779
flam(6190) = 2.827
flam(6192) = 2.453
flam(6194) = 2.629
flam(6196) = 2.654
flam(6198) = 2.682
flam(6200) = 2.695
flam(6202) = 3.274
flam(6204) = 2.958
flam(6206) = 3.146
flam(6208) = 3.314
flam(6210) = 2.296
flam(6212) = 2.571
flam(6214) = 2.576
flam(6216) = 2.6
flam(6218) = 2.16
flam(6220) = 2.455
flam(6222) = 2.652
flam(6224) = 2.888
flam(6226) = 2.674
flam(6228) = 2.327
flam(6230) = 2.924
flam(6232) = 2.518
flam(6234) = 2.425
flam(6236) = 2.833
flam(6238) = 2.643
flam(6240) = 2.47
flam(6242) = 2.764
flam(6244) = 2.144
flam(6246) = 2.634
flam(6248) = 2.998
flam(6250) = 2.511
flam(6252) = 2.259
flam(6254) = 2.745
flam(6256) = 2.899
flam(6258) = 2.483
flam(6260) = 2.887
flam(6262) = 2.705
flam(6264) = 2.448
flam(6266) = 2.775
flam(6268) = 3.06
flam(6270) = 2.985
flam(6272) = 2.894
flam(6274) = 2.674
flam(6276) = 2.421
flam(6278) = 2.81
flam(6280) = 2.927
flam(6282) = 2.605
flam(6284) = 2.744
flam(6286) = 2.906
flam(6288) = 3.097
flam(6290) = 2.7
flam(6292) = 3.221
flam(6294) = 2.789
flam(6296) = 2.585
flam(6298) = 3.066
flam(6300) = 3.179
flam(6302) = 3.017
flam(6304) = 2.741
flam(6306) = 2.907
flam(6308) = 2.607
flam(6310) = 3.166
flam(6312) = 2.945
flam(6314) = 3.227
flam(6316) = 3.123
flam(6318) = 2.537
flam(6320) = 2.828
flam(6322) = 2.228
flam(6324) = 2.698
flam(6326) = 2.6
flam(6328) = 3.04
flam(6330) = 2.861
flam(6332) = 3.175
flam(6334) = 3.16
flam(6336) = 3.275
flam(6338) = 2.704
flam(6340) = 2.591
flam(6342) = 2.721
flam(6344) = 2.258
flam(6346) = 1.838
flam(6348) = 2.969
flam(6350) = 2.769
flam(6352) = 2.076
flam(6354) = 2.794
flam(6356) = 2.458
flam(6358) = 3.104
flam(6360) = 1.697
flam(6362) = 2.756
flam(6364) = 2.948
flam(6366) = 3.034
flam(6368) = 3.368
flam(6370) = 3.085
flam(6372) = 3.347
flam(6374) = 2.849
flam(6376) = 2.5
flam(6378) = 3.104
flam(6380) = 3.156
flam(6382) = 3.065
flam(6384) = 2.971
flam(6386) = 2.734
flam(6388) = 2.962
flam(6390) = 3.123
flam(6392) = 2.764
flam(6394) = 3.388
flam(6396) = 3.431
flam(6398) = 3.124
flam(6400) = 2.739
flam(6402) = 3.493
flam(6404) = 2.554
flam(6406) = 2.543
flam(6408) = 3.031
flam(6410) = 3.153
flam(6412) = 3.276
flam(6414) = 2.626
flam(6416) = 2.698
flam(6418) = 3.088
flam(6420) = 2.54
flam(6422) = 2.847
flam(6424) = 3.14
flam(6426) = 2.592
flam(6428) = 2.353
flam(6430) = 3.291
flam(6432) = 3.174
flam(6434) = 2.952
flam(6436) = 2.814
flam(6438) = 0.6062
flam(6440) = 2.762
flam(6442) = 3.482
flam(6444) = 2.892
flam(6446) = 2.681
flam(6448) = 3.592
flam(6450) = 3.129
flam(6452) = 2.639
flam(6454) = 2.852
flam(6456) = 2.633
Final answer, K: 2.86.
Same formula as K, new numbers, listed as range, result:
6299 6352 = 2.8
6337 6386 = 2.76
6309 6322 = 2.91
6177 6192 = 2.7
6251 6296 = 2.77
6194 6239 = 2.69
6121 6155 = 2.86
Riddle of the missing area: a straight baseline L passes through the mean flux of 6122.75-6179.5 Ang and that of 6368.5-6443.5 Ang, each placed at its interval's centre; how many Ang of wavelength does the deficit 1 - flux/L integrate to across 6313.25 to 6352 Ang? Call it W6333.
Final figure 1.64 Ang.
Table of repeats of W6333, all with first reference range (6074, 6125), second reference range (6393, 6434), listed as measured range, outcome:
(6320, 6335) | 0.44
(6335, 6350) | 1.46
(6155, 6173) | 0.87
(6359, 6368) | 0.72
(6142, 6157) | 0.55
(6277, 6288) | 0.23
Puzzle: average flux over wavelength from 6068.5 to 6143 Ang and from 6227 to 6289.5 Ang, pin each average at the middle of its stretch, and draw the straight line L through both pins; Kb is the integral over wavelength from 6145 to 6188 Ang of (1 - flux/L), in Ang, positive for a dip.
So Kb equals 1.3 Ang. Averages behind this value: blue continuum 2.84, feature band 2.7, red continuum 2.69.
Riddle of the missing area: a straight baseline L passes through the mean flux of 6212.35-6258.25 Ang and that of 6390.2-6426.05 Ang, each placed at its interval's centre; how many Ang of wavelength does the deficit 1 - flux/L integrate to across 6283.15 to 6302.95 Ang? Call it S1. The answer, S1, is -1.6 Ang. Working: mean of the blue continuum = 2.59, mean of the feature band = 2.93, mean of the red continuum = 2.96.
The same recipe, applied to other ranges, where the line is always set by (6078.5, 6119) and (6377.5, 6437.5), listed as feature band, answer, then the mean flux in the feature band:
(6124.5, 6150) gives -1.04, 2.89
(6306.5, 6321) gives -0.18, 2.92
